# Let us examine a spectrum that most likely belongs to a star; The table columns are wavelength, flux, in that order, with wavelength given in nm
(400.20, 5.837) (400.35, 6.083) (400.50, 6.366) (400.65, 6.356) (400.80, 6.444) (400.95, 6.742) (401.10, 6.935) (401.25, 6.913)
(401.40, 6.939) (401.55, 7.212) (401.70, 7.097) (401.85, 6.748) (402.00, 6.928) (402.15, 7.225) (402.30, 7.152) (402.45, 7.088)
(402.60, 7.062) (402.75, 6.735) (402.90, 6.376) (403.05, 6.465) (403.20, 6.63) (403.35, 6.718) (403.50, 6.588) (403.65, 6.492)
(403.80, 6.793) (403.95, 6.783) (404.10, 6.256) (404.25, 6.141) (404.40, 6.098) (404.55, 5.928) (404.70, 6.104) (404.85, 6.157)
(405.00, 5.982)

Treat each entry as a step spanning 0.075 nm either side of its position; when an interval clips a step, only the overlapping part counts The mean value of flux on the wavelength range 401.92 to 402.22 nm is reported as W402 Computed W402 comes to 7.07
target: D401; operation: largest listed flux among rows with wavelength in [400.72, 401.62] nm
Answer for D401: 7.212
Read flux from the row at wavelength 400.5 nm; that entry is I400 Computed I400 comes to 6.366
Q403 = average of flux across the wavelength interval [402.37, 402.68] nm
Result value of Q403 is 7.07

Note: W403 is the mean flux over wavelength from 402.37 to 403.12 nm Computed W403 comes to 6.75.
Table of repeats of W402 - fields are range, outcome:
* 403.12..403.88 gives 6.64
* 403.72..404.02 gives 6.78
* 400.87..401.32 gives 6.86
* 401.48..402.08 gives 7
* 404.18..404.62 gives 6.06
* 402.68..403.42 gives 6.58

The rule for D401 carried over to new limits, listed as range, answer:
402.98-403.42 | 6.718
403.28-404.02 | 6.793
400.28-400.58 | 6.366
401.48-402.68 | 7.225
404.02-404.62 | 6.256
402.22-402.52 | 7.152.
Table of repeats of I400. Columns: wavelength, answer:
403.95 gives 6.783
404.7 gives 6.104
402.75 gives 6.735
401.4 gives 6.939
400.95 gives 6.742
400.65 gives 6.356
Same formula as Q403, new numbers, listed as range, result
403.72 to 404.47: 6.42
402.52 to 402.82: 6.9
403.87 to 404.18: 6.52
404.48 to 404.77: 6.02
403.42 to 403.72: 6.54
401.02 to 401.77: 7.02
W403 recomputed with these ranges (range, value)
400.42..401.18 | 6.57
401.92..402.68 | 7.09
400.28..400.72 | 6.27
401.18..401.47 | 6.93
